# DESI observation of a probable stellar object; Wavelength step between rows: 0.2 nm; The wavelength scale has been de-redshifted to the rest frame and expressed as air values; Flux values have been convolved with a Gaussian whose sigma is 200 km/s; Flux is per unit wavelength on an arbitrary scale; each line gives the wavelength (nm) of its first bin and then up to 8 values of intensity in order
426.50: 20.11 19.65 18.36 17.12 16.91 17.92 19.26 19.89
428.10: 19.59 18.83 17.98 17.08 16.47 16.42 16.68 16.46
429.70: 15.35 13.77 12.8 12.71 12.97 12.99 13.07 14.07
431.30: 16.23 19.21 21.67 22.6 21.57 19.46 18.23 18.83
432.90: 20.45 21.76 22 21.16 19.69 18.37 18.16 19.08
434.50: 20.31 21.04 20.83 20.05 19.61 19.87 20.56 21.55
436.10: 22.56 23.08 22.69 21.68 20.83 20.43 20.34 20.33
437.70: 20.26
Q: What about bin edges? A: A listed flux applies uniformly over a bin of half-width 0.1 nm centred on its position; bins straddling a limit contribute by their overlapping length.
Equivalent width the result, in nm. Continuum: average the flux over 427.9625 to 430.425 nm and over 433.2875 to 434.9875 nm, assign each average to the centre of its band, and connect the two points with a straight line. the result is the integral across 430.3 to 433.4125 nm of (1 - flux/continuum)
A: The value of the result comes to 0.02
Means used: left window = 16.2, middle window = 18.2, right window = 20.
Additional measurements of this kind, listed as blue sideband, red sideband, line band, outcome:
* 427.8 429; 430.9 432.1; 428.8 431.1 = 0.49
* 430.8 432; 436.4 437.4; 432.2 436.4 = -0.16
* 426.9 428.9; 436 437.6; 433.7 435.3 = 0.07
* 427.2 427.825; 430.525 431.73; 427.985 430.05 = 0.04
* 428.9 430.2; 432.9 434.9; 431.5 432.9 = -0.16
